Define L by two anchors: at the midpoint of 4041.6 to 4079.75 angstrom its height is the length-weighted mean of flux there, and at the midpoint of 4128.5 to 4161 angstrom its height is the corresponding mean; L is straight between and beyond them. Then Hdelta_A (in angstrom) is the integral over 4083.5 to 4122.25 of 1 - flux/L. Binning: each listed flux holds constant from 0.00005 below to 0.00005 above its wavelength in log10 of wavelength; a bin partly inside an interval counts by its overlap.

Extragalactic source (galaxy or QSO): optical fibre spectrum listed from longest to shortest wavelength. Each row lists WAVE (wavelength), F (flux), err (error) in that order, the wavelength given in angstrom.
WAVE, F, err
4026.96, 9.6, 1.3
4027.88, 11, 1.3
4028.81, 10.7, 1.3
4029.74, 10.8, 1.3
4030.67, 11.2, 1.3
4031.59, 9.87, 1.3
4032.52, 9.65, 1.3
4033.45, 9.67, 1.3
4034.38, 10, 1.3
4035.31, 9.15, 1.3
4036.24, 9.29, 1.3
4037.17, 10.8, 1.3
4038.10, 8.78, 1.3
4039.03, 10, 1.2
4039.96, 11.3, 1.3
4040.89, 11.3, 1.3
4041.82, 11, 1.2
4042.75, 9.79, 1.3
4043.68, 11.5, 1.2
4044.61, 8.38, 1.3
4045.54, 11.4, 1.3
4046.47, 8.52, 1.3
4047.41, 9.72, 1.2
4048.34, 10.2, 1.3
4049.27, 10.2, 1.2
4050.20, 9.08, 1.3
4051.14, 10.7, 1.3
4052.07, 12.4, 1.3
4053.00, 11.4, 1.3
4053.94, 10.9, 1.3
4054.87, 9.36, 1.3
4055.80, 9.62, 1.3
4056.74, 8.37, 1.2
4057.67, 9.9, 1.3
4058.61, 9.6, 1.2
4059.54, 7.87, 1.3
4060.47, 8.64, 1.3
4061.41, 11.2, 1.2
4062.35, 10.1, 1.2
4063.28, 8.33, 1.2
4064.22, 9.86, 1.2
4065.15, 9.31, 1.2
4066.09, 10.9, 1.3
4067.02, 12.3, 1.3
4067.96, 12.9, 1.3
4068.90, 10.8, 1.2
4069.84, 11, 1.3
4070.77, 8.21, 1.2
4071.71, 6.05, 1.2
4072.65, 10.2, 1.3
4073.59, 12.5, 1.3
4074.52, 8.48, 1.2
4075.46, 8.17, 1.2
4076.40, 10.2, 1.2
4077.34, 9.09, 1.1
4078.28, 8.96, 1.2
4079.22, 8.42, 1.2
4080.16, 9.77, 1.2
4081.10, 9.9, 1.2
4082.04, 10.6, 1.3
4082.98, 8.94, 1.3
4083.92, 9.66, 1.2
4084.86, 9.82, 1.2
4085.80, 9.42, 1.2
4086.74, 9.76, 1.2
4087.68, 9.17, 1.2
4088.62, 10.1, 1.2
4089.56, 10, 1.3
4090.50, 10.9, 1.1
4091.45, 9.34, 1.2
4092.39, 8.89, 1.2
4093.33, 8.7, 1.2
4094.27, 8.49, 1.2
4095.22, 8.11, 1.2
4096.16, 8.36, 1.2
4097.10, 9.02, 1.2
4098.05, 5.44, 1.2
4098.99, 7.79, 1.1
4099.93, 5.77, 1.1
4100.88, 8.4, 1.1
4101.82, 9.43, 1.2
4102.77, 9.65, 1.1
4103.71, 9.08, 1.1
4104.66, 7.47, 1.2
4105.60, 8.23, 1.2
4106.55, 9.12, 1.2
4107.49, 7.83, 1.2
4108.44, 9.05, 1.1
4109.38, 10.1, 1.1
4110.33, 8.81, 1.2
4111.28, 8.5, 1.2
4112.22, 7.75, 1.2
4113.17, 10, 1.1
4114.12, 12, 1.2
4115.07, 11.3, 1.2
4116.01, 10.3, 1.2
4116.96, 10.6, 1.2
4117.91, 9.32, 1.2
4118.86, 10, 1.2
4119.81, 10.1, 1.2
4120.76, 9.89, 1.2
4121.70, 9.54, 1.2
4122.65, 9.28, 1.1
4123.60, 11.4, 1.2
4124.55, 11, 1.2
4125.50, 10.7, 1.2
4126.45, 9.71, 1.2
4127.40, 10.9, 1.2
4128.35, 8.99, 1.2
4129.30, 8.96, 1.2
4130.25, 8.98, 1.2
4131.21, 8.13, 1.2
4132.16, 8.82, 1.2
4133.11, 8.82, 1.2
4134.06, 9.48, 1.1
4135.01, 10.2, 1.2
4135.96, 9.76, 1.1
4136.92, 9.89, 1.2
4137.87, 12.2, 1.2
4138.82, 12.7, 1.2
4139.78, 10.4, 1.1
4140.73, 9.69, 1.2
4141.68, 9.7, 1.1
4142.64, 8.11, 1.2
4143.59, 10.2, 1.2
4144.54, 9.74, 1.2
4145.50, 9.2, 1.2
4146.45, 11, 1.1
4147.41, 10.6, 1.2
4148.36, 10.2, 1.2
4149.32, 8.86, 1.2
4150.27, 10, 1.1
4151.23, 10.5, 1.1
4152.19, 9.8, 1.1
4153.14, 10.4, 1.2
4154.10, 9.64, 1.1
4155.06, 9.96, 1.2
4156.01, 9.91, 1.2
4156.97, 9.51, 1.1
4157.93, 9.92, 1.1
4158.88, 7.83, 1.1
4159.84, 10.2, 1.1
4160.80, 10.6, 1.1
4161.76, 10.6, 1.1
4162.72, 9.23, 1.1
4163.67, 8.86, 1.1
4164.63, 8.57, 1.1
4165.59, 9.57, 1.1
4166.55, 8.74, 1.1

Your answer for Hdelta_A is 2.7 angstrom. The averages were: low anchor 9.88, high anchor 9.81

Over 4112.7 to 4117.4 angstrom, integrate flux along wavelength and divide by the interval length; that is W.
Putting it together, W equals 10.8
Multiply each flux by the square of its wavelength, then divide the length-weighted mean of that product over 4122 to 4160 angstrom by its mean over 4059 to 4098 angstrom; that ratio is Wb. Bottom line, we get 1.1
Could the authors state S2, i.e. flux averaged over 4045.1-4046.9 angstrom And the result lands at 9.98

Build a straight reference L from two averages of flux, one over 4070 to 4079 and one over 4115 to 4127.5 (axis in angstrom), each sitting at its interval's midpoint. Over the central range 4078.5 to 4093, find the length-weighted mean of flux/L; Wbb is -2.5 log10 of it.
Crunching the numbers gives -0.02 mag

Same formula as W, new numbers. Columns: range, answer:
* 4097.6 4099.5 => 6.64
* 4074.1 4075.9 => 8.32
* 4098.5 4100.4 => 6.79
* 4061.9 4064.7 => 9.45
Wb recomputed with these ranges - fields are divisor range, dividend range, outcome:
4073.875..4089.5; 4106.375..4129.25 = 1.06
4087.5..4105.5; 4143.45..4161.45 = 1.18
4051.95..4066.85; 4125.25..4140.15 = 1.04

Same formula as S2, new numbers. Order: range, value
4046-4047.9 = 9.12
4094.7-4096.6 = 8.22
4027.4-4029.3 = 10.8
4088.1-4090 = 10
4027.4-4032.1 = 10.7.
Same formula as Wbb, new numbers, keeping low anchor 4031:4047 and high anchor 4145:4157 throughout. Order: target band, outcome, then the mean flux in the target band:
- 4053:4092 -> 0.030 mag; 9.74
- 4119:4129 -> -0.015 mag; 10.1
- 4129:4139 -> 0.027 mag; 9.74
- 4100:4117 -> 0.091 mag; 9.2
